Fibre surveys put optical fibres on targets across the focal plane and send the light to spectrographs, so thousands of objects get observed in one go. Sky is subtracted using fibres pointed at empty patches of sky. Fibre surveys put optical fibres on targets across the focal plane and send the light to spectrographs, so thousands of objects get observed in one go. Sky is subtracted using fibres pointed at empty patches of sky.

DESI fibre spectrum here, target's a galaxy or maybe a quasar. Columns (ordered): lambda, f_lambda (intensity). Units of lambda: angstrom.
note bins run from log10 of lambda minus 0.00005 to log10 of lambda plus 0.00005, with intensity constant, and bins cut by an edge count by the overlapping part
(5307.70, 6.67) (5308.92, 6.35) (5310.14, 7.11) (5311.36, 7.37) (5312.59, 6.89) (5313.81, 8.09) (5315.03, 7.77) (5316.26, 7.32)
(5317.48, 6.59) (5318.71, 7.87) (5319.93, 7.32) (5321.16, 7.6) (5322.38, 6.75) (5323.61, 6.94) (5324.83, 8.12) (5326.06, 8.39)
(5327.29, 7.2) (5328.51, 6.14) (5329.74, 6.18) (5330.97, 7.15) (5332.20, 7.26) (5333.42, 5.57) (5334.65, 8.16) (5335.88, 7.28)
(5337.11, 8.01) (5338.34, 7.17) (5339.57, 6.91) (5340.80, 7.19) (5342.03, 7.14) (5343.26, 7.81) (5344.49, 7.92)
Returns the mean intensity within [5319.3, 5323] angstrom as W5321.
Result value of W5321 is 7.23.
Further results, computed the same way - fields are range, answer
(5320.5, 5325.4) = 7.35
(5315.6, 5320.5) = 7.28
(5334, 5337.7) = 7.79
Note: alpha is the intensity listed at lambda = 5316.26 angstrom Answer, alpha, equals 7.32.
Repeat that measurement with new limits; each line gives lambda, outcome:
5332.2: 7.26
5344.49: 7.92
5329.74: 6.18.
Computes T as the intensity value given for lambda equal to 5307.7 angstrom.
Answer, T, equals 6.67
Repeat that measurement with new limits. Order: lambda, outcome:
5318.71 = 7.87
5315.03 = 7.77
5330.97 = 7.15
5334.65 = 8.16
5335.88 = 7.28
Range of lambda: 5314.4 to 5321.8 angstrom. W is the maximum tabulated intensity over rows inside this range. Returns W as 7.87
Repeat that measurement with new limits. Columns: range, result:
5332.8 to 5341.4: 8.16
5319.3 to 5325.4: 8.12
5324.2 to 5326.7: 8.39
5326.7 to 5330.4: 7.2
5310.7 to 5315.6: 8.09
